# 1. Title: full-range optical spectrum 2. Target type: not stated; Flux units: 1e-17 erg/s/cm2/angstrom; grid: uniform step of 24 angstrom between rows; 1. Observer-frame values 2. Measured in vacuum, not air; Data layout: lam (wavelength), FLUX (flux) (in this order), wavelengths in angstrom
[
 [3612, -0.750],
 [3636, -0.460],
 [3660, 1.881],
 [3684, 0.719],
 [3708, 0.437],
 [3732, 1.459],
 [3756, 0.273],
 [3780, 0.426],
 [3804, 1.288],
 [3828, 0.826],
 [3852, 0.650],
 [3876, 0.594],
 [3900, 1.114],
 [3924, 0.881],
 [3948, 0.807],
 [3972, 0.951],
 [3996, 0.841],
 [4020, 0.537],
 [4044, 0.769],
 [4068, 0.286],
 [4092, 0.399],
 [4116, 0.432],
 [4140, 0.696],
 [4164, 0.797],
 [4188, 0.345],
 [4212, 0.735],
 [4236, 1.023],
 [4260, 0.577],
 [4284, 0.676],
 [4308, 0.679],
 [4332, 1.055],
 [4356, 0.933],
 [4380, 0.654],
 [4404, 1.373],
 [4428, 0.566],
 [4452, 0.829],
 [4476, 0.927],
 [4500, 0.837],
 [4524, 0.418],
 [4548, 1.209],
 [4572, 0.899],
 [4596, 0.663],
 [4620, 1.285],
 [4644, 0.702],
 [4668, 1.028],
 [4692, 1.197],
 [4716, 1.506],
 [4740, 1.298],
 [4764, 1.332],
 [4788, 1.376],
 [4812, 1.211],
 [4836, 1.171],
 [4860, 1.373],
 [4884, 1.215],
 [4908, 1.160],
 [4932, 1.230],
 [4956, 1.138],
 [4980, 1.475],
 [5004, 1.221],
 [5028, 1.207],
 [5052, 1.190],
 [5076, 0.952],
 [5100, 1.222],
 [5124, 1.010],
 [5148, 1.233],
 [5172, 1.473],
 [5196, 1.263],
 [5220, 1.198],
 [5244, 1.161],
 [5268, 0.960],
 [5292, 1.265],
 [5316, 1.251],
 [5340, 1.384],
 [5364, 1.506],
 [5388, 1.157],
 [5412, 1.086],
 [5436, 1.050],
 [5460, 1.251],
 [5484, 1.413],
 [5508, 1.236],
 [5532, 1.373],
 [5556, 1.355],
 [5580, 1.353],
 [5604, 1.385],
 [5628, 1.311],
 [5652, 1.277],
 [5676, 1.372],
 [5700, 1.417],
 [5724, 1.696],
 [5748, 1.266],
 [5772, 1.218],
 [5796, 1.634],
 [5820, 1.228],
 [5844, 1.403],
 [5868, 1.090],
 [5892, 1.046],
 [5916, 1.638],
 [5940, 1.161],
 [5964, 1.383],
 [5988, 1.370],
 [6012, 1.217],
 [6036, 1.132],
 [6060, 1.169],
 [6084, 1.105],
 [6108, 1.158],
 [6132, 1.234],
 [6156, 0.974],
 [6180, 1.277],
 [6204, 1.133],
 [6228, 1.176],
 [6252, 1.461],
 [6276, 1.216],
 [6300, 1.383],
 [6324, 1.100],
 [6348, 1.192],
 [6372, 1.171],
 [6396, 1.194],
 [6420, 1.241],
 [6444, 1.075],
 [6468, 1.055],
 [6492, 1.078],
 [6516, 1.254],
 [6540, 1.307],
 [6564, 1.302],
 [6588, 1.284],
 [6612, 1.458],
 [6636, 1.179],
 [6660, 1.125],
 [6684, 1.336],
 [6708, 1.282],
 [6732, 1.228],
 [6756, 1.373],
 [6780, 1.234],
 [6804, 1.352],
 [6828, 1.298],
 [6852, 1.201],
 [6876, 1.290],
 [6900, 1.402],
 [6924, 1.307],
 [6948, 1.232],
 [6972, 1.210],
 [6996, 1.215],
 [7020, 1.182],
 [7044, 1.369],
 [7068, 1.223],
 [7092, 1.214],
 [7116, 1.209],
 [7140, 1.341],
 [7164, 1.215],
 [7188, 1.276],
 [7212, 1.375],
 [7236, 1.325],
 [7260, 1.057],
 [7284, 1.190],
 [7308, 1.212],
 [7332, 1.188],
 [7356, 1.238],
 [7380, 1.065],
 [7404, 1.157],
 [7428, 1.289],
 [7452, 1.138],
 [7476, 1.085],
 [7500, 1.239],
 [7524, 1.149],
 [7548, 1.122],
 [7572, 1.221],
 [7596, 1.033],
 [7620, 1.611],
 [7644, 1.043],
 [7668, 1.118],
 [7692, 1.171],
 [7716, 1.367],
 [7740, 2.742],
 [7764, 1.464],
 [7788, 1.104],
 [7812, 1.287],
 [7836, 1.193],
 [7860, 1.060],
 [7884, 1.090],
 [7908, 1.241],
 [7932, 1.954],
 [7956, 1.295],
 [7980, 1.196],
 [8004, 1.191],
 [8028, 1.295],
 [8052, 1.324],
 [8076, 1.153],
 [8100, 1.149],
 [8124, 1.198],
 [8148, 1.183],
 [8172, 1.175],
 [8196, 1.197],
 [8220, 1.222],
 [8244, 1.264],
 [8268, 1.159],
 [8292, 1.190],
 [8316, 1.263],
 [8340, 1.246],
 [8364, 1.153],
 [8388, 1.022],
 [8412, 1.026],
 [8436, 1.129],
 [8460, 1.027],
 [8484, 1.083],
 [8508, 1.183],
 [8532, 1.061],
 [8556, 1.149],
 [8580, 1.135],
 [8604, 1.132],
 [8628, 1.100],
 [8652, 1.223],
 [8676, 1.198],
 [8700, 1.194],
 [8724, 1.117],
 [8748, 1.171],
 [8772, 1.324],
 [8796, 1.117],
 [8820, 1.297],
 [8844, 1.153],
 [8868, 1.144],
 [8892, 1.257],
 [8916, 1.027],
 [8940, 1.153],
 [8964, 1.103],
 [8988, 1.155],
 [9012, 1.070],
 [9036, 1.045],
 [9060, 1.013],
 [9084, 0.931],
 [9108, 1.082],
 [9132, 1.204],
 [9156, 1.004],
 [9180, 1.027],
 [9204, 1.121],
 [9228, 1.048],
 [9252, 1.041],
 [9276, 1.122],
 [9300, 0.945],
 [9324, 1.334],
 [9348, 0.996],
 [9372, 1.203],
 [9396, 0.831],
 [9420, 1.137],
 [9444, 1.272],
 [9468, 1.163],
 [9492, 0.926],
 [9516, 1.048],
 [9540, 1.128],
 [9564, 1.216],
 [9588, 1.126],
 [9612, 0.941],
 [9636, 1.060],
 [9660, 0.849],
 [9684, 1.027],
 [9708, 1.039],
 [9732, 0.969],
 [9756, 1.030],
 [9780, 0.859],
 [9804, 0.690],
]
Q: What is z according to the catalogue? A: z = 0.179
